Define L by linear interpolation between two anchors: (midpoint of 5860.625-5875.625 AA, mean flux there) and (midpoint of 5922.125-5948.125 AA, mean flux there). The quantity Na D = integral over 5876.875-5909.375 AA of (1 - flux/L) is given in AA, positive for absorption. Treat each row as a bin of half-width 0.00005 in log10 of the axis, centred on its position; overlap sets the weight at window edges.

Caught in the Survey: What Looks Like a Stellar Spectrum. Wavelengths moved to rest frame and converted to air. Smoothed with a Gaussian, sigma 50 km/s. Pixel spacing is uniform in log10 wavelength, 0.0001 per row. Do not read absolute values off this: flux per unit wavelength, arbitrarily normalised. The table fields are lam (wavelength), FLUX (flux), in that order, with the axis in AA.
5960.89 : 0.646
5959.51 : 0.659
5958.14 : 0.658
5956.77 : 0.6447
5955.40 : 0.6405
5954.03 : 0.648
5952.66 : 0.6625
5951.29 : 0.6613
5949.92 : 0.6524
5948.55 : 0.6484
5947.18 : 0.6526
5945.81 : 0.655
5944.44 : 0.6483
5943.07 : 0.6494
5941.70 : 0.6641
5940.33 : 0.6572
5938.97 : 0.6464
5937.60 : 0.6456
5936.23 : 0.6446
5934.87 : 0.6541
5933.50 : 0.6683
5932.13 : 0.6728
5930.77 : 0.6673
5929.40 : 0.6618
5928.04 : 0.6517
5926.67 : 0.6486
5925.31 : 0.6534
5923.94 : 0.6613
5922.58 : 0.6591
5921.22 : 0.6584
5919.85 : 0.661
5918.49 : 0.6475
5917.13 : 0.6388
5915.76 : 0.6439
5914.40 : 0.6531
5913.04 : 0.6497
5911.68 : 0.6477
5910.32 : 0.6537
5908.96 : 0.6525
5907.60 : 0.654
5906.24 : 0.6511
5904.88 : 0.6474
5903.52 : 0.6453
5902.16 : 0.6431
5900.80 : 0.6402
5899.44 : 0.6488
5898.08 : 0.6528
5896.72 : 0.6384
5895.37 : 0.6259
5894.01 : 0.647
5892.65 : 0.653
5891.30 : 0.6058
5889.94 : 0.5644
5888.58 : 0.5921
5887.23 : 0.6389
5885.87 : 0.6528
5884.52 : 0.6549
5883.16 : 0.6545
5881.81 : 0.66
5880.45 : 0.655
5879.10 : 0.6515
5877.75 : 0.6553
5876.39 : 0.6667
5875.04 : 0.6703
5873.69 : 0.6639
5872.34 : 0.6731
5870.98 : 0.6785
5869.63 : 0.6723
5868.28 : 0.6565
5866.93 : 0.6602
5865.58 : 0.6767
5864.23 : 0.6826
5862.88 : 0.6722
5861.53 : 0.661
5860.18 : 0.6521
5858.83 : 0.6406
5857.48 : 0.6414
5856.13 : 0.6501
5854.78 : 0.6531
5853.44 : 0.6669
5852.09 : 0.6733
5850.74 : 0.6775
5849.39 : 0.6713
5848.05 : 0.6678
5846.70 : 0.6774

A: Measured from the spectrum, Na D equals 1.1 AA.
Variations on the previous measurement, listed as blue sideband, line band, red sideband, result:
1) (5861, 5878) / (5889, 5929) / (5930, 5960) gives 1.01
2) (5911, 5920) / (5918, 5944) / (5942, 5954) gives -0.22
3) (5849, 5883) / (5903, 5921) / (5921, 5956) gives 0.22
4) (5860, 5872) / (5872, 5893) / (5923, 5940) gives 0.69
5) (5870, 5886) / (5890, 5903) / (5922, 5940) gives 0.48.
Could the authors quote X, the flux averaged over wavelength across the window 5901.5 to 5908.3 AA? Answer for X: 0.648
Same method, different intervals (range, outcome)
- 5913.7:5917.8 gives 0.645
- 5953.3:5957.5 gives 0.646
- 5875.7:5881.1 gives 0.658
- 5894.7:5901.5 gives 0.641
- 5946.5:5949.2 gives 0.65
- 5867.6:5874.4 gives 0.669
